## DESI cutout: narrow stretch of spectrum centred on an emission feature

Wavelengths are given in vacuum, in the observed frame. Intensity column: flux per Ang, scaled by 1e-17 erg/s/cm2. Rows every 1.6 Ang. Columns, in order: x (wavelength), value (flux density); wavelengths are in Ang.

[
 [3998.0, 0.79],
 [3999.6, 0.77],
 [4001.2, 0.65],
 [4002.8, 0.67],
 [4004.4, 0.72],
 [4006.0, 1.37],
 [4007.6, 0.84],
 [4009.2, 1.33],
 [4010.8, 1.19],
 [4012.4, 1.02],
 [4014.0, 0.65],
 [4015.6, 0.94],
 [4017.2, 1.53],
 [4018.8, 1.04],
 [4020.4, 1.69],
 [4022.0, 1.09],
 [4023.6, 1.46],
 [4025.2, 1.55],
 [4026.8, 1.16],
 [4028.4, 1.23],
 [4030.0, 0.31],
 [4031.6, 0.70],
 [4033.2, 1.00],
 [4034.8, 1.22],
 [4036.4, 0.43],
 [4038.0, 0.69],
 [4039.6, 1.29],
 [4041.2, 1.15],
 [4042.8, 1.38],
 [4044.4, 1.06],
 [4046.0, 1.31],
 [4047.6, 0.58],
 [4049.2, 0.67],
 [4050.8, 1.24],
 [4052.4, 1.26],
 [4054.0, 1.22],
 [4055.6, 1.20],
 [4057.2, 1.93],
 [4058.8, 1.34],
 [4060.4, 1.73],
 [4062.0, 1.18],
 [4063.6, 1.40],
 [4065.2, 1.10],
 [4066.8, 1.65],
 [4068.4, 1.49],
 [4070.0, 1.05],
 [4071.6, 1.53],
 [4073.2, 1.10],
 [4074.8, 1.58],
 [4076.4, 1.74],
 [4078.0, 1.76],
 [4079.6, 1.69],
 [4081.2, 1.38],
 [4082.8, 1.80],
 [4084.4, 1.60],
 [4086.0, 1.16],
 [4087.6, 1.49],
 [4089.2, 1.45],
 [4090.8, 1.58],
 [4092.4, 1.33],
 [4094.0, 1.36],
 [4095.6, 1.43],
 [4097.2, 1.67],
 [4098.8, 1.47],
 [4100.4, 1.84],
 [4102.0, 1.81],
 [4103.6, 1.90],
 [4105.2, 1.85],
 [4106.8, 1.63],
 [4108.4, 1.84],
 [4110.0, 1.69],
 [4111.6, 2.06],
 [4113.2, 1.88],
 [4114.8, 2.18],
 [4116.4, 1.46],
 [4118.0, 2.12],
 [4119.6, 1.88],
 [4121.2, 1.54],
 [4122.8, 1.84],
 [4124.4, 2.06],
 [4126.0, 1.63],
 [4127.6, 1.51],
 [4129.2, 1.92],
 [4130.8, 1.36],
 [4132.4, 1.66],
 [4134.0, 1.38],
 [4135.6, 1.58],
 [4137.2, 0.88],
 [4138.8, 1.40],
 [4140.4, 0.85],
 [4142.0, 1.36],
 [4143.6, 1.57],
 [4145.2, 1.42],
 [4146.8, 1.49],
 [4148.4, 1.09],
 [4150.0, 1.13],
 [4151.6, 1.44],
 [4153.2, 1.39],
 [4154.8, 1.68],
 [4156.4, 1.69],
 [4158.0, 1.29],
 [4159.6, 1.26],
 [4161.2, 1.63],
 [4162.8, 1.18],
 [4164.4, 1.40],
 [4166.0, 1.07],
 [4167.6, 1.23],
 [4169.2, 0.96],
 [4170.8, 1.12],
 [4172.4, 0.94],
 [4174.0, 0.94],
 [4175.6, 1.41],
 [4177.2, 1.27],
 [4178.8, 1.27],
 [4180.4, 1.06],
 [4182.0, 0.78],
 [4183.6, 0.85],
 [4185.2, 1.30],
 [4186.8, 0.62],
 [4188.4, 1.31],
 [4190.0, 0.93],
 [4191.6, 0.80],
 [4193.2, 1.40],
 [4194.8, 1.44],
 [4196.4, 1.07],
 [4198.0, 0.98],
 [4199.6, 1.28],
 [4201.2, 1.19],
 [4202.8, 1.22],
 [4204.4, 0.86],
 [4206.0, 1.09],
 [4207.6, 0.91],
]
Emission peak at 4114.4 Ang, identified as C IV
